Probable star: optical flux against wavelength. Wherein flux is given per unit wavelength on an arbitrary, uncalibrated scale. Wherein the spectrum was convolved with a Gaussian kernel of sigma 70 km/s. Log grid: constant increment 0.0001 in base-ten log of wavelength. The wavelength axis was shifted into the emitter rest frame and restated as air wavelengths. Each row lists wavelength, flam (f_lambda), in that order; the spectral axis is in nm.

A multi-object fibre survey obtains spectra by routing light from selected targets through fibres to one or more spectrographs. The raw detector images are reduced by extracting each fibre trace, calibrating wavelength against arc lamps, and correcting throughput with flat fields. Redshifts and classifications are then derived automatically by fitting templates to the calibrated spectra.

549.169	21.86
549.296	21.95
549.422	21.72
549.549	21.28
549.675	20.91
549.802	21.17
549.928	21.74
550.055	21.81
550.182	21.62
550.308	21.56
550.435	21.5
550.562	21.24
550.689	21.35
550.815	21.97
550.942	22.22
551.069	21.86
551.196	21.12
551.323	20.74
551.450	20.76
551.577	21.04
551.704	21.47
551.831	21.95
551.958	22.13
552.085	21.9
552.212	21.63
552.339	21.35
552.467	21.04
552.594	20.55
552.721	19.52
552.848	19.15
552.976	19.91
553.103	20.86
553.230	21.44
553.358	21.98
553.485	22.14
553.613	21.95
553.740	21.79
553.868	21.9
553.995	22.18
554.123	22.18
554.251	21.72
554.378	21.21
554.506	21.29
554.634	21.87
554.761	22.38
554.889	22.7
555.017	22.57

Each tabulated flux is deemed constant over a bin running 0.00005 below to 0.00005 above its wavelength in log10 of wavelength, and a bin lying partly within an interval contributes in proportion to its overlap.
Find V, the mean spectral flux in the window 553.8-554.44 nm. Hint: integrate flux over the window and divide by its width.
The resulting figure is 21.8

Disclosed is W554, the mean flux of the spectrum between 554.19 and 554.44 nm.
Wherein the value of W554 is 21.5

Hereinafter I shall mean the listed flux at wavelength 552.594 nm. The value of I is 20.55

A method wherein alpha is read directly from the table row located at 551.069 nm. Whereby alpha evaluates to 21.86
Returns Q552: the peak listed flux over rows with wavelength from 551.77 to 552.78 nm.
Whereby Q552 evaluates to 22.13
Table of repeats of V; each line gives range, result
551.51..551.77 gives 21.3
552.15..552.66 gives 21.1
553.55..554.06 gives 22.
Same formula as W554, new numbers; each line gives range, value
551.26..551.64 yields 20.8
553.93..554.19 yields 22.2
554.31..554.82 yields 21.7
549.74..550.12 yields 21.6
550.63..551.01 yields 21.9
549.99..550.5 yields 21.6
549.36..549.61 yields 21.5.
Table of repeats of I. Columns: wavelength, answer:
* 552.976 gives 19.91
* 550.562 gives 21.24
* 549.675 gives 20.91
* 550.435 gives 21.5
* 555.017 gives 22.57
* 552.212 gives 21.63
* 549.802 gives 21.17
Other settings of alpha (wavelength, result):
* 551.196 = 21.12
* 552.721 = 19.52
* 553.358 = 21.98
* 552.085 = 21.9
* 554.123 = 22.18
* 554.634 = 21.87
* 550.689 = 21.35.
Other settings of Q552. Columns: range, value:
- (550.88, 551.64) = 22.22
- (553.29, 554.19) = 22.18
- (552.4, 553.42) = 21.98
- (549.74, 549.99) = 21.74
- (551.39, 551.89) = 21.95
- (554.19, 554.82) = 22.38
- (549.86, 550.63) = 21.81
